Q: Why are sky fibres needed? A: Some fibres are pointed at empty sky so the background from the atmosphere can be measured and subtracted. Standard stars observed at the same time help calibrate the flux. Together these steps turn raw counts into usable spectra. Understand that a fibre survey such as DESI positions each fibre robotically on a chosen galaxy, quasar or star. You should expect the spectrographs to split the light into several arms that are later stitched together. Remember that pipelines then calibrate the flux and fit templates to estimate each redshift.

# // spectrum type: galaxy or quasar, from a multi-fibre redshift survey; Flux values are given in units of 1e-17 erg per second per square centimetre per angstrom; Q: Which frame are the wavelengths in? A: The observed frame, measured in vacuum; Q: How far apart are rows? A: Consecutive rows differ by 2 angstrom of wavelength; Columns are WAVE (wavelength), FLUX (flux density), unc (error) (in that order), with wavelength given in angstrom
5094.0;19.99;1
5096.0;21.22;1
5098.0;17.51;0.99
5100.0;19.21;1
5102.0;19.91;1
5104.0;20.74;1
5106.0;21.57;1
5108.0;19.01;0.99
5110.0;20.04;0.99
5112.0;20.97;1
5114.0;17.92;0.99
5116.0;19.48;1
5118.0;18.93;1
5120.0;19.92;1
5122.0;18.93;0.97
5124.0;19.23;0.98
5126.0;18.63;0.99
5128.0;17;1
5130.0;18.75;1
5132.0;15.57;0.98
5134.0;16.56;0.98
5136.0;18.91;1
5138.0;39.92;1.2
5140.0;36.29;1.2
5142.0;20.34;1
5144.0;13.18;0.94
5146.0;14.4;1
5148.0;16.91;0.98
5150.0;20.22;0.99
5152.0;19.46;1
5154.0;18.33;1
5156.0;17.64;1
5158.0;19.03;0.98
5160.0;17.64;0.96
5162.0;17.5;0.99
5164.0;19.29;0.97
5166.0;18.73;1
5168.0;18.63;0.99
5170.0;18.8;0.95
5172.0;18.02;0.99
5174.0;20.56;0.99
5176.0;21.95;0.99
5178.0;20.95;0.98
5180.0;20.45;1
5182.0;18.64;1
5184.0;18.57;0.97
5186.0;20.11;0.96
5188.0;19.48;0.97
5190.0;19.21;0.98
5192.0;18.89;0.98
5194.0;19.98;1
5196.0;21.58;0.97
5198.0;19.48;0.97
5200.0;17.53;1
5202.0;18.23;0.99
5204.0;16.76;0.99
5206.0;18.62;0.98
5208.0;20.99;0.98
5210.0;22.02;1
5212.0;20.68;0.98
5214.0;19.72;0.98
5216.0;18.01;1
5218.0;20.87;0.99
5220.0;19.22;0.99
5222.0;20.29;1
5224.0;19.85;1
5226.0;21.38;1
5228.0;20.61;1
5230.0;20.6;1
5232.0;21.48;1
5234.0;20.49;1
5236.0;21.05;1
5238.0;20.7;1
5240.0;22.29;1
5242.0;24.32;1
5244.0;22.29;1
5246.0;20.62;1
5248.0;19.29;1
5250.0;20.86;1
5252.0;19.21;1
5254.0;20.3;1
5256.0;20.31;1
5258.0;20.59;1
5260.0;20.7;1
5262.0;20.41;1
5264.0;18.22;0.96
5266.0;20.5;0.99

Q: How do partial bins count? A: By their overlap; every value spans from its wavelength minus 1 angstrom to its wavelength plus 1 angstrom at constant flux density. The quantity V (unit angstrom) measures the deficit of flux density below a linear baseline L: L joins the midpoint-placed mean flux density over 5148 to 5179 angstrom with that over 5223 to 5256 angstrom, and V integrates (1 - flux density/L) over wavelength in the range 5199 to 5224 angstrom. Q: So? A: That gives 1.0 angstrom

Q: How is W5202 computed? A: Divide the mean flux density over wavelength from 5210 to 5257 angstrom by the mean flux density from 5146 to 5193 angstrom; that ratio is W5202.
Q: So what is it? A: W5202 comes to 1.09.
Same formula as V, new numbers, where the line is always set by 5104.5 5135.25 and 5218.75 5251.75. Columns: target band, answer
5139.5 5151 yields -0.1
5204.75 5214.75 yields 0.1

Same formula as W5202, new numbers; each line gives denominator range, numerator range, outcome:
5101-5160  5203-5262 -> 1.03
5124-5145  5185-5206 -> 0.89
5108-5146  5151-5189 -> 0.94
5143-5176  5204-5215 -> 1.11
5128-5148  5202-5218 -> 0.93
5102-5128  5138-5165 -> 1.03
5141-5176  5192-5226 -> 1.08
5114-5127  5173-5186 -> 1.06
